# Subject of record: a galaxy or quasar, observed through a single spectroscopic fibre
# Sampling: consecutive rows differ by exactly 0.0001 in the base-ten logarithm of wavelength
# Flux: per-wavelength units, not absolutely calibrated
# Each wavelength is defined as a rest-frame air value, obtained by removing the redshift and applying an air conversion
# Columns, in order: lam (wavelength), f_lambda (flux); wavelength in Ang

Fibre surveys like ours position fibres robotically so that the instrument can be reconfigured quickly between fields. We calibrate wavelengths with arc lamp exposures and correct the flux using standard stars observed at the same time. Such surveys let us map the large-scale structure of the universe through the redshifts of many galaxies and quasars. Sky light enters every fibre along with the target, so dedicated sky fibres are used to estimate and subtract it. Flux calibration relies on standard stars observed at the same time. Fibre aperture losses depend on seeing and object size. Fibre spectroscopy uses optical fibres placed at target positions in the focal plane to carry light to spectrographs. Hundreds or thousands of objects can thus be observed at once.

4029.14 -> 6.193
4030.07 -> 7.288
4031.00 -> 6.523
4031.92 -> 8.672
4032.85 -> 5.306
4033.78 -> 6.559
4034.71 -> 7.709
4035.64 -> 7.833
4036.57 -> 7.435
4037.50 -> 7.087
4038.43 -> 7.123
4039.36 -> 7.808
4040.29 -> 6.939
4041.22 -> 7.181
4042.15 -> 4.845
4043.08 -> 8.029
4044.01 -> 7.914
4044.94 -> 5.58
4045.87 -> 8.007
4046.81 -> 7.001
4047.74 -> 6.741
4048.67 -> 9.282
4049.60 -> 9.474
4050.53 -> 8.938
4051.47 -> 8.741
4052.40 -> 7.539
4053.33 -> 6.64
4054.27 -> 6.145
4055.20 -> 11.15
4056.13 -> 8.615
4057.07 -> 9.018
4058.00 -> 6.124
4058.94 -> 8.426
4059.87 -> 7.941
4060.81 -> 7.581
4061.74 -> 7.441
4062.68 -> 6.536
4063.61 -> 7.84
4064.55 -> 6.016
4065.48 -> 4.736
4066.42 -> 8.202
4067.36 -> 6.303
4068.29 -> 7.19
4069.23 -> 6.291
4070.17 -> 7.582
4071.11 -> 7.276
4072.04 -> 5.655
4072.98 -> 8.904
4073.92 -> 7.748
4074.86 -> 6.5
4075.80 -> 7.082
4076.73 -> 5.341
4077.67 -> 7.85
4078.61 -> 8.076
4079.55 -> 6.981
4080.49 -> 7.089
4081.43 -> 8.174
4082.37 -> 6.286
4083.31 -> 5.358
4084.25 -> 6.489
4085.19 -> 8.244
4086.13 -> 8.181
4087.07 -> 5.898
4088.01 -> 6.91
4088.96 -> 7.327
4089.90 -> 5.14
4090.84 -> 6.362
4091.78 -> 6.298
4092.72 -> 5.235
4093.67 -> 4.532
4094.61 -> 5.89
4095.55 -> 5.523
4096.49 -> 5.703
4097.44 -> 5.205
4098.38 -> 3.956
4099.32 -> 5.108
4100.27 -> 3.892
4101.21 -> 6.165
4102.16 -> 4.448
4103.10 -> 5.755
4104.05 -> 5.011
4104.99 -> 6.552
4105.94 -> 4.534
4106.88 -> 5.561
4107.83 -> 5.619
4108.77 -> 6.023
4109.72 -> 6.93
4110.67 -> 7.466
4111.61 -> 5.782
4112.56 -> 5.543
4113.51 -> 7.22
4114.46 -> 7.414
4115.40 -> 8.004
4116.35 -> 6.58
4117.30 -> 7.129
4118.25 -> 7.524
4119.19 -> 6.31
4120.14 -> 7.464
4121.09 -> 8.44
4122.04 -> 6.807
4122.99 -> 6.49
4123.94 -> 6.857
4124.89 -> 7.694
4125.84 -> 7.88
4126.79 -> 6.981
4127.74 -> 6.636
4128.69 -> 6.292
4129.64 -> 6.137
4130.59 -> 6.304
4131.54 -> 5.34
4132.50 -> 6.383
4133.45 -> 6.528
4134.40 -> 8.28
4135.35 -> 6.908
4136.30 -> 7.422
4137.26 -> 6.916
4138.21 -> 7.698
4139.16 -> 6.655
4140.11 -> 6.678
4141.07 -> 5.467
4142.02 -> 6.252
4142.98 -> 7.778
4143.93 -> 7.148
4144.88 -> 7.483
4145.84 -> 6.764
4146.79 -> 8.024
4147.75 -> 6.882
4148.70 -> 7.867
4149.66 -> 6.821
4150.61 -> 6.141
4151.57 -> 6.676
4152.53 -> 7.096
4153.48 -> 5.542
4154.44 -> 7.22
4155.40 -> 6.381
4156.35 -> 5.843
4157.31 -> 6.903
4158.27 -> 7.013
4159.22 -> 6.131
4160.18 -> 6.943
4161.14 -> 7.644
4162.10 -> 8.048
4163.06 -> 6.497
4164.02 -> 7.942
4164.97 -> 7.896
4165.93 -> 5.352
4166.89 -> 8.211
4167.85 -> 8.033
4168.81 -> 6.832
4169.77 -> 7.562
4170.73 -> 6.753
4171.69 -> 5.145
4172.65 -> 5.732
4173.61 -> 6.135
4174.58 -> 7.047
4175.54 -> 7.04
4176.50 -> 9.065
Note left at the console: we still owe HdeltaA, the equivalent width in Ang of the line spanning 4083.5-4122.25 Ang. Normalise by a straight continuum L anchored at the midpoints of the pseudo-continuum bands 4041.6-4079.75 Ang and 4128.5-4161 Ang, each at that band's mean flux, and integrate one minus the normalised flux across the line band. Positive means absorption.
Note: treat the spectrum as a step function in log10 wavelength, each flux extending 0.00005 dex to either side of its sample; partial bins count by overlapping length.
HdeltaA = 4.88 Ang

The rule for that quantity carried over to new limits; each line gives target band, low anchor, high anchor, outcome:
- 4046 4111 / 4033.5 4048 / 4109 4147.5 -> 2.71 Ang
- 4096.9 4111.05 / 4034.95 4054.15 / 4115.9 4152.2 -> 3.27 Ang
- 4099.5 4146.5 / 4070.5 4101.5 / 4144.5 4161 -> 0.26 Ang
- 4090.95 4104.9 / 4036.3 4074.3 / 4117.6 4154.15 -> 3.70 Ang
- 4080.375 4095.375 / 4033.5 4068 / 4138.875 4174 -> 1.72 Ang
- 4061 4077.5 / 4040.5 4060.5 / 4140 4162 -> 1.52 Ang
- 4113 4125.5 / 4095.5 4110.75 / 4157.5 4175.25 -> -3.01 Ang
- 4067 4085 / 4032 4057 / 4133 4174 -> 0.97 Ang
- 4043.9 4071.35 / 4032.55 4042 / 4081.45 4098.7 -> -3.48 Ang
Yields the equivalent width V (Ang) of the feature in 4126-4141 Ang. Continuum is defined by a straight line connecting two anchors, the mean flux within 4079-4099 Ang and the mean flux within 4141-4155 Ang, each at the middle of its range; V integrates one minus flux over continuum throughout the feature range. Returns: 0.0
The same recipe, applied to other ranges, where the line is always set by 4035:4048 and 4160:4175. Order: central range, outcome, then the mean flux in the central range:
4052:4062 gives -1.1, 7.89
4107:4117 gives 0.6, 6.62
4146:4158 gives 0.4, 6.79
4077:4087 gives -0.1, 7.18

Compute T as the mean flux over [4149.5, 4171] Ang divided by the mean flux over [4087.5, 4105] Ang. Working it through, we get 1.3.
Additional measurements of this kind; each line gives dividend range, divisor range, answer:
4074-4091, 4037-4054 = 0.92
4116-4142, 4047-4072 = 0.91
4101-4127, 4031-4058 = 0.87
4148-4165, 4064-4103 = 1.08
